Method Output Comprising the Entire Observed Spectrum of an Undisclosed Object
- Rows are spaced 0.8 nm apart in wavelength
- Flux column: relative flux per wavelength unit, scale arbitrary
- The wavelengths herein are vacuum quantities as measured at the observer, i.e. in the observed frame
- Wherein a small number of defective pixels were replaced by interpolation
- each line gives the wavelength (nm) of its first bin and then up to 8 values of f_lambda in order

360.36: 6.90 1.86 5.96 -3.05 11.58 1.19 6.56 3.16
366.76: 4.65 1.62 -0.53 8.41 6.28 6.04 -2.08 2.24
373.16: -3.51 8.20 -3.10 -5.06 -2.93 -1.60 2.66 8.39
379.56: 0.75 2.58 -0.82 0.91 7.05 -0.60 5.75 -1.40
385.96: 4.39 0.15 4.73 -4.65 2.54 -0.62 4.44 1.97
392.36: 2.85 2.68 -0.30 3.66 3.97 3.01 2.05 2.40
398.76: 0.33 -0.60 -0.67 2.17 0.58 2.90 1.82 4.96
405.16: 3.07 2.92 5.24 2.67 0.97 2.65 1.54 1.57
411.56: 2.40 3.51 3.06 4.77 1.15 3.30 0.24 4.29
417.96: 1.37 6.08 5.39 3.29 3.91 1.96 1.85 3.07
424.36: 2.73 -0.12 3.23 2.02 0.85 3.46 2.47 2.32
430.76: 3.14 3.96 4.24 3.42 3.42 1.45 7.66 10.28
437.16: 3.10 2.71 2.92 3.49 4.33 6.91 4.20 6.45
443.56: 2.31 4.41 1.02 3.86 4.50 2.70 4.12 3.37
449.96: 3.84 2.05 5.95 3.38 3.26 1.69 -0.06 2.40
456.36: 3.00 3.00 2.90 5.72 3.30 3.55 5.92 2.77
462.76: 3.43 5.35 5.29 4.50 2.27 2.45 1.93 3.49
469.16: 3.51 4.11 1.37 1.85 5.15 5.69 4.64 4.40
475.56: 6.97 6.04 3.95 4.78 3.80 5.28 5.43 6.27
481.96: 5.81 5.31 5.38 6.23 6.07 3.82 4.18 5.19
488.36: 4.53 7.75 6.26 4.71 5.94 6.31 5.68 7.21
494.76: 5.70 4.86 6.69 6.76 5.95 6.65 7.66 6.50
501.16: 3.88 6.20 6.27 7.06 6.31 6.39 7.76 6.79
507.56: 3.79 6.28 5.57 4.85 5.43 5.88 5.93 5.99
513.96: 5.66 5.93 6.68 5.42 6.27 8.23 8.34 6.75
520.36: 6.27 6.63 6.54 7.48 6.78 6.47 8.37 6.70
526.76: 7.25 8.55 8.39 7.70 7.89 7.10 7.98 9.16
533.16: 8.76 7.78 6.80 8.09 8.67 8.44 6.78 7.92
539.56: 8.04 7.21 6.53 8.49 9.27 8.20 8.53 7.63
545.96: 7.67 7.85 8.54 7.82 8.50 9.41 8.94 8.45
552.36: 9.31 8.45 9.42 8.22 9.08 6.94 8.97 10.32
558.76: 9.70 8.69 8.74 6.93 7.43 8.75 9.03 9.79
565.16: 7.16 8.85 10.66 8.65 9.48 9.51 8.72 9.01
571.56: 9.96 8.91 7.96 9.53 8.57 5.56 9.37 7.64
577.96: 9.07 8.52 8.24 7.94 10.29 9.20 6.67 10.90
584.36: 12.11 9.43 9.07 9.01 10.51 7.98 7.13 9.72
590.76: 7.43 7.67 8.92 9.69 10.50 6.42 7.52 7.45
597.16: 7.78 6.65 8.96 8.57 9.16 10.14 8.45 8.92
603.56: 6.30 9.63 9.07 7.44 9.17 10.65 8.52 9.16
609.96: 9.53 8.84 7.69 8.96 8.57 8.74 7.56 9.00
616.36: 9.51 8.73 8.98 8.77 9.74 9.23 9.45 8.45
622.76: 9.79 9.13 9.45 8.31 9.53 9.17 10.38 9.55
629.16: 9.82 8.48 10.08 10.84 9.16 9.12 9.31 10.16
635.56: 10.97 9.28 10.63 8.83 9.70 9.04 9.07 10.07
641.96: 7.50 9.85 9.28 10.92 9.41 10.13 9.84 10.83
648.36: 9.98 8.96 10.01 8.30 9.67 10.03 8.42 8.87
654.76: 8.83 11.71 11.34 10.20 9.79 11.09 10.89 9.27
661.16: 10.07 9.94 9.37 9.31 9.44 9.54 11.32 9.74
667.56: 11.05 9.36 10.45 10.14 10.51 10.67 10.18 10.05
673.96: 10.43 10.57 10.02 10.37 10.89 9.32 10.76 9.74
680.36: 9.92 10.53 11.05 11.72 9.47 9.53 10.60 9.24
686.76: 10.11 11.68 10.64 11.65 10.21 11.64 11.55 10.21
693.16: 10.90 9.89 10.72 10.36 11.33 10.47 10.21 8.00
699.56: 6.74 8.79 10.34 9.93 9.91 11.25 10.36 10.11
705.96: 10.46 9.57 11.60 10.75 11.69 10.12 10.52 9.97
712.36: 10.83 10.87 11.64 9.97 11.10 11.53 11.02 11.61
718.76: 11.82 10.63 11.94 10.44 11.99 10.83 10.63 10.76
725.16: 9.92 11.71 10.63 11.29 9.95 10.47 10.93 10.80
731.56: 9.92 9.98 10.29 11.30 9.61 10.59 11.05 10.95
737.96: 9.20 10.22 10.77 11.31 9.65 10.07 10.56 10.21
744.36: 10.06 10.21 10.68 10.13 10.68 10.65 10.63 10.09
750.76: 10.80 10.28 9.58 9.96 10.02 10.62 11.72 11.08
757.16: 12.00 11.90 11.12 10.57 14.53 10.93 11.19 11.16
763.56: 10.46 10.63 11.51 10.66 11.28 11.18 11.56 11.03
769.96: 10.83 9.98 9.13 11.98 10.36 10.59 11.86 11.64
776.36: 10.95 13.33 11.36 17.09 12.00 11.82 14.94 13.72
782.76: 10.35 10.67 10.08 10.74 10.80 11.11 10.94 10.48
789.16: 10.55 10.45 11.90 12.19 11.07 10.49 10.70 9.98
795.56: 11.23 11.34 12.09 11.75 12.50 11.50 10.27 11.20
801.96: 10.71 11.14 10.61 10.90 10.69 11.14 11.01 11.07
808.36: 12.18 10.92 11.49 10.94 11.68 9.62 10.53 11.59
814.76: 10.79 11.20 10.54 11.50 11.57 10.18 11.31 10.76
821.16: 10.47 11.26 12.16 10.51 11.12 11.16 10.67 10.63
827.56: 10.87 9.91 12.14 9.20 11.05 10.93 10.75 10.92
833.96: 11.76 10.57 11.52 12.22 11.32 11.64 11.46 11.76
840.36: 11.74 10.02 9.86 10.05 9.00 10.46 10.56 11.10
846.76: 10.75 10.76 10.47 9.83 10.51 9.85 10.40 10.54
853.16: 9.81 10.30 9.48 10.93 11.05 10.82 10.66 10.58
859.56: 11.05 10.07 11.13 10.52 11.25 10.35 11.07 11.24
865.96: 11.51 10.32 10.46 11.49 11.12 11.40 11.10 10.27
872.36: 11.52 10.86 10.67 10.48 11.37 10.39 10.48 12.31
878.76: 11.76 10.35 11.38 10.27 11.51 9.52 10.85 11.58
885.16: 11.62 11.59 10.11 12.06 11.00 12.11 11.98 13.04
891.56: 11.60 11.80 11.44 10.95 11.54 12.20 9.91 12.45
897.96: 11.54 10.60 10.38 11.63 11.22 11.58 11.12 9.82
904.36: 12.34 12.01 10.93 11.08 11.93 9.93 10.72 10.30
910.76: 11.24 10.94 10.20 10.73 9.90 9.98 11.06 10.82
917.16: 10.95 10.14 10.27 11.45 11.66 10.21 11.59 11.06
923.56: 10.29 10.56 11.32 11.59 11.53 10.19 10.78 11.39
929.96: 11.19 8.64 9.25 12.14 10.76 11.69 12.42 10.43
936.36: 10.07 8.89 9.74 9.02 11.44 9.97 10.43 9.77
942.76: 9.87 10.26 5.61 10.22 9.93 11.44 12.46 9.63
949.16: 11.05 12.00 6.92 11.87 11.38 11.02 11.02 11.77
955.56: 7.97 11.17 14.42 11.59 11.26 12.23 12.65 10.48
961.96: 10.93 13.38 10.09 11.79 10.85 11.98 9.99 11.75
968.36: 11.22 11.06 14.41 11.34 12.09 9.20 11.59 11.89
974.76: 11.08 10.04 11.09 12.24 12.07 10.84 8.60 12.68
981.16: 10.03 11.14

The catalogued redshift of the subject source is 0.19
